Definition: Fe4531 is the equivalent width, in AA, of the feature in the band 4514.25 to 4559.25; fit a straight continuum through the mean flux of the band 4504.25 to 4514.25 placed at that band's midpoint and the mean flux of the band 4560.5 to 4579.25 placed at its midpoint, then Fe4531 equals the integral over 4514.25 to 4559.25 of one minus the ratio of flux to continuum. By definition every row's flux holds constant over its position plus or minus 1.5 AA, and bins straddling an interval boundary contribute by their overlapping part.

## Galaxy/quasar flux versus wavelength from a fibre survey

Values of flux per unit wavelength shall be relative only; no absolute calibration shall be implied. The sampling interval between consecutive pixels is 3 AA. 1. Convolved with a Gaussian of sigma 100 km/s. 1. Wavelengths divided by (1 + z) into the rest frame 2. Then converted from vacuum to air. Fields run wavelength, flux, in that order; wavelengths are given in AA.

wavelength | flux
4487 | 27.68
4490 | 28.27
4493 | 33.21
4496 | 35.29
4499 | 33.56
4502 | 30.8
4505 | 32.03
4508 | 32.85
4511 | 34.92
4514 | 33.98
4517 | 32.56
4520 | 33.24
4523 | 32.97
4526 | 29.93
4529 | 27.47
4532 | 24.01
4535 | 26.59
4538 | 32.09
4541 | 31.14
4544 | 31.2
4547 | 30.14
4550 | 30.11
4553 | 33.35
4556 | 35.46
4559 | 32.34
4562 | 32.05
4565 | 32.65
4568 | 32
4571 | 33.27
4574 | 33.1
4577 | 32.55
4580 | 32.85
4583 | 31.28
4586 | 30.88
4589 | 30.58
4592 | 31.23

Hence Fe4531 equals 2.99 AA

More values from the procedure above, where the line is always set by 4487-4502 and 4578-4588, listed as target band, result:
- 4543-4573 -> -0.5 AA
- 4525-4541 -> 1.8 AA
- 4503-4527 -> -0.7 AA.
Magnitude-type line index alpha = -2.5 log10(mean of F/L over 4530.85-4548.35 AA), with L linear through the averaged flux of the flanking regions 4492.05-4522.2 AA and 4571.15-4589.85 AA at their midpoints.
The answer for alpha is 0.12 mag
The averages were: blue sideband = 33.2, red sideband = 32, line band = 29.3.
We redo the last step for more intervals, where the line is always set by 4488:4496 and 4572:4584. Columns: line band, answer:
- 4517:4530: 0.02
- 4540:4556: 0.02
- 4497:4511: -0.04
